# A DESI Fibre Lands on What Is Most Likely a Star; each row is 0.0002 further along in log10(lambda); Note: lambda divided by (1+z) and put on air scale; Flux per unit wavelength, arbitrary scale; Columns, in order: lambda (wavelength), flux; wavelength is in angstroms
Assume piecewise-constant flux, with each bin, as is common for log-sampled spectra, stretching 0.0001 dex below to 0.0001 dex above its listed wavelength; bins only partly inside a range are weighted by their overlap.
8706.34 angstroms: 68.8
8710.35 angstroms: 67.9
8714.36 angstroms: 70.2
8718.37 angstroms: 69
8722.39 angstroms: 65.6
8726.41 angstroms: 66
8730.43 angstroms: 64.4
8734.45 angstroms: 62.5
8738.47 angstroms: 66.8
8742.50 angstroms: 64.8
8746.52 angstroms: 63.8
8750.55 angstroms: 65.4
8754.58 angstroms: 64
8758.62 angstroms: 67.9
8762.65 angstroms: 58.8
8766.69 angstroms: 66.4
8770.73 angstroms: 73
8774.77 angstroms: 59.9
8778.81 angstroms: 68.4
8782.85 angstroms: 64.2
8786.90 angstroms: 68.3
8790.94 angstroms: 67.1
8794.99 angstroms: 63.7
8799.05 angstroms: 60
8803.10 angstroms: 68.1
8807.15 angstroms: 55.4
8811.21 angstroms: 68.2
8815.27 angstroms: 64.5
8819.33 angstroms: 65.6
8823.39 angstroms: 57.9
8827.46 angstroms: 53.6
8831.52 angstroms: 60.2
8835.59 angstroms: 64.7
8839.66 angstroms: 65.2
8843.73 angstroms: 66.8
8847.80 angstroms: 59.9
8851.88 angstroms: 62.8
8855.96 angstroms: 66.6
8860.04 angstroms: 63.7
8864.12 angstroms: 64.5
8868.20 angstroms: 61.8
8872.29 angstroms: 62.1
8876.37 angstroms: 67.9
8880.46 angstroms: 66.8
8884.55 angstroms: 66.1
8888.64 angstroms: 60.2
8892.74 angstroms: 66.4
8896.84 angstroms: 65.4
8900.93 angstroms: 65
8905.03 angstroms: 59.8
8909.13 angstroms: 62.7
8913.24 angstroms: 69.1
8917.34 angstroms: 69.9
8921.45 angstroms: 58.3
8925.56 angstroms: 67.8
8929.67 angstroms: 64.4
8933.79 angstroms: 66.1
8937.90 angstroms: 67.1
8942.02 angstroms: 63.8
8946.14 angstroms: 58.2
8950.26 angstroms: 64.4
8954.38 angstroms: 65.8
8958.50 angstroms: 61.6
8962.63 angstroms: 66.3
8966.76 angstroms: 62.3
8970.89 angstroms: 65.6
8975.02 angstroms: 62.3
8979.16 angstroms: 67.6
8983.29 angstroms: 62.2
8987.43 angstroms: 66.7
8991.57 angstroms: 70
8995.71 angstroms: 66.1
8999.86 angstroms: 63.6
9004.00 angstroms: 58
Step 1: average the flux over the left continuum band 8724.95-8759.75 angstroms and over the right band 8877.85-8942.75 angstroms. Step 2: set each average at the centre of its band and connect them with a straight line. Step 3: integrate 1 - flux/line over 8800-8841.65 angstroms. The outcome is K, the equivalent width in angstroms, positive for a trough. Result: 1.7 angstroms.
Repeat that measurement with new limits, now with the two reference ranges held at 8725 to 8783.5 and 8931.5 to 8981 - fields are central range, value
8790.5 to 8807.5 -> 0.4 angstroms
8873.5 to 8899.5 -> -0.3 angstroms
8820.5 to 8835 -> 1.4 angstroms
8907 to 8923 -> -0.2 angstroms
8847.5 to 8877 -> 0.4 angstroms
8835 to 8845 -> -0.1 angstroms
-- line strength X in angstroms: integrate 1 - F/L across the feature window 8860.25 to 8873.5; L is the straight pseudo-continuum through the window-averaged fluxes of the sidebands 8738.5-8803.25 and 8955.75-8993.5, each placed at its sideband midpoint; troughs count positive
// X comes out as 0.43 angstroms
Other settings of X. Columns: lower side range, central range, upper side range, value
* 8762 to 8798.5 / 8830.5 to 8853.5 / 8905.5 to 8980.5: 0.6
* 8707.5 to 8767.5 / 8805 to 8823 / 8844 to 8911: 0.5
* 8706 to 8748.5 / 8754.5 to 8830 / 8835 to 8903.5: 1.7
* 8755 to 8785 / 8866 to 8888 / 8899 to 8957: 0.0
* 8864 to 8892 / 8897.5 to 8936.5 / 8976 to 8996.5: 0.1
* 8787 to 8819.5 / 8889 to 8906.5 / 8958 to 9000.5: 0.2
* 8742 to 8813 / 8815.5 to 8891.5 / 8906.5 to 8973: 1.8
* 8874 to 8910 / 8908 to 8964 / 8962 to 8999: 0.2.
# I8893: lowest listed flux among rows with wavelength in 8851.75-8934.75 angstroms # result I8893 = 58.3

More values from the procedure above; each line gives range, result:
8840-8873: 59.9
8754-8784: 58.8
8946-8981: 58.2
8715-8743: 62.5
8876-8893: 60.2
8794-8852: 53.6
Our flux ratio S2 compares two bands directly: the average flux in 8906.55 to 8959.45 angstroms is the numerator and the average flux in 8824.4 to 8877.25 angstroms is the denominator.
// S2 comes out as 1.0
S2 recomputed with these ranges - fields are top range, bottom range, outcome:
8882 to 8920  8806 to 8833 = 1.06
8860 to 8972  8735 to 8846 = 1.00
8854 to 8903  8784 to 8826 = 1.02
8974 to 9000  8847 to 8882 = 1.03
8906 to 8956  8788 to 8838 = 1.03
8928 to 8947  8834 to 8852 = 1.00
